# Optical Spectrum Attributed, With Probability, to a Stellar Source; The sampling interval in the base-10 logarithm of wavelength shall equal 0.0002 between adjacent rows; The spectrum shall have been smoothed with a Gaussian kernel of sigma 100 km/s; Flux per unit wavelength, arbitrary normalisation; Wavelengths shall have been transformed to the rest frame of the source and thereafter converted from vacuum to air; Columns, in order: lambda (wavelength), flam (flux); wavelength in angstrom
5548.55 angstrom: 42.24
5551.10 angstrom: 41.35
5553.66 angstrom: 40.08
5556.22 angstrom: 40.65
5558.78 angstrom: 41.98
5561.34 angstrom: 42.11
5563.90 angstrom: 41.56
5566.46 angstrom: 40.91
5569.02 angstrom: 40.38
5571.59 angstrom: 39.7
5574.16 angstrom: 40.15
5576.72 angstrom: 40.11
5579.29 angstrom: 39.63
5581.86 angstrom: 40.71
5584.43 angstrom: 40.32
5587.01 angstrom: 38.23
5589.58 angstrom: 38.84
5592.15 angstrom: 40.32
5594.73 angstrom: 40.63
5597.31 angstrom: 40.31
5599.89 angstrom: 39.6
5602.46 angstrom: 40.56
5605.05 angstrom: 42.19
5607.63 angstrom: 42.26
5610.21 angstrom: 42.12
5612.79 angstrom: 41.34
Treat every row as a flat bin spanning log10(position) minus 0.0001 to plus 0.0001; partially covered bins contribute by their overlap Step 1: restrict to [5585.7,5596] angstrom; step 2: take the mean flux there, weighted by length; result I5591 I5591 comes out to 39.5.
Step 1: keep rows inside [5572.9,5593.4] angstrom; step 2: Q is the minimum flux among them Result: 38.23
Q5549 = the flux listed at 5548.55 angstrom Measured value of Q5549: 42.24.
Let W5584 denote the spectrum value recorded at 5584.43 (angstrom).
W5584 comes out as 40.32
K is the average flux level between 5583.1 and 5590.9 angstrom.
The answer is 39.2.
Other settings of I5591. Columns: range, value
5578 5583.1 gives 40.2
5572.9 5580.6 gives 40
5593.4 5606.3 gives 40.6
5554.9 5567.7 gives 41.4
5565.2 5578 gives 40.3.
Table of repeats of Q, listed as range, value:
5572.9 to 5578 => 40.11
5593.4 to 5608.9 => 39.6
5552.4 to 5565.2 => 40.08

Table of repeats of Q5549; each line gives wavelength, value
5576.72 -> 40.11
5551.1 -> 41.35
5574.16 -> 40.15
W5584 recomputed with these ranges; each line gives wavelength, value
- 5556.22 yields 40.65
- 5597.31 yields 40.31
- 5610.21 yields 42.12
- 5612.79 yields 41.34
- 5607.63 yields 42.26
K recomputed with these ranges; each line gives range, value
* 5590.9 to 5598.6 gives 40.4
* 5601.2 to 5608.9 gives 41.6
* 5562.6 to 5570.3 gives 41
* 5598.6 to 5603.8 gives 40.1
